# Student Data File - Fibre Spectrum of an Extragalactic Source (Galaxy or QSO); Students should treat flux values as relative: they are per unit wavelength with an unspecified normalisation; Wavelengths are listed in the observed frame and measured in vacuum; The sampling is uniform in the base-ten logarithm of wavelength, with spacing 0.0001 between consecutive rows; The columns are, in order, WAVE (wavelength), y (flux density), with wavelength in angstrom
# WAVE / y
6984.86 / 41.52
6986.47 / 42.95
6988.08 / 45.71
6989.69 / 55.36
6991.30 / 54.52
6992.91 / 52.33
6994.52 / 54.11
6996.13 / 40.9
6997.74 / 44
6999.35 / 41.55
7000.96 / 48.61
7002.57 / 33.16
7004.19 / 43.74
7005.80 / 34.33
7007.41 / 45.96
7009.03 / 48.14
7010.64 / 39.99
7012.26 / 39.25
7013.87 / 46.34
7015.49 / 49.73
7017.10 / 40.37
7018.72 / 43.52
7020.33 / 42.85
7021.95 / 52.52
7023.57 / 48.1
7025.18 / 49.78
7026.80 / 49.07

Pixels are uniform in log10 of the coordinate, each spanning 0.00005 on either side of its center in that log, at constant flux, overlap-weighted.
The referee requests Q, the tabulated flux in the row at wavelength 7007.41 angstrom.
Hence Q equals 45.96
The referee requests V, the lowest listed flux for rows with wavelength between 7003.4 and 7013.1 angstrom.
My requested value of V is 34.33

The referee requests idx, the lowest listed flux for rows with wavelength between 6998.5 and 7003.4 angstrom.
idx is 33.16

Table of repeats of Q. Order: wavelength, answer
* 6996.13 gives 40.9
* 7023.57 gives 48.1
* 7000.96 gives 48.61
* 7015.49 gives 49.73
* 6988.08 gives 45.71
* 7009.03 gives 48.14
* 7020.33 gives 42.85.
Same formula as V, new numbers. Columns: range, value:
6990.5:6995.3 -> 52.33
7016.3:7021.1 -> 40.37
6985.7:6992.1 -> 42.95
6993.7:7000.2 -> 40.9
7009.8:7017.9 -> 39.25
